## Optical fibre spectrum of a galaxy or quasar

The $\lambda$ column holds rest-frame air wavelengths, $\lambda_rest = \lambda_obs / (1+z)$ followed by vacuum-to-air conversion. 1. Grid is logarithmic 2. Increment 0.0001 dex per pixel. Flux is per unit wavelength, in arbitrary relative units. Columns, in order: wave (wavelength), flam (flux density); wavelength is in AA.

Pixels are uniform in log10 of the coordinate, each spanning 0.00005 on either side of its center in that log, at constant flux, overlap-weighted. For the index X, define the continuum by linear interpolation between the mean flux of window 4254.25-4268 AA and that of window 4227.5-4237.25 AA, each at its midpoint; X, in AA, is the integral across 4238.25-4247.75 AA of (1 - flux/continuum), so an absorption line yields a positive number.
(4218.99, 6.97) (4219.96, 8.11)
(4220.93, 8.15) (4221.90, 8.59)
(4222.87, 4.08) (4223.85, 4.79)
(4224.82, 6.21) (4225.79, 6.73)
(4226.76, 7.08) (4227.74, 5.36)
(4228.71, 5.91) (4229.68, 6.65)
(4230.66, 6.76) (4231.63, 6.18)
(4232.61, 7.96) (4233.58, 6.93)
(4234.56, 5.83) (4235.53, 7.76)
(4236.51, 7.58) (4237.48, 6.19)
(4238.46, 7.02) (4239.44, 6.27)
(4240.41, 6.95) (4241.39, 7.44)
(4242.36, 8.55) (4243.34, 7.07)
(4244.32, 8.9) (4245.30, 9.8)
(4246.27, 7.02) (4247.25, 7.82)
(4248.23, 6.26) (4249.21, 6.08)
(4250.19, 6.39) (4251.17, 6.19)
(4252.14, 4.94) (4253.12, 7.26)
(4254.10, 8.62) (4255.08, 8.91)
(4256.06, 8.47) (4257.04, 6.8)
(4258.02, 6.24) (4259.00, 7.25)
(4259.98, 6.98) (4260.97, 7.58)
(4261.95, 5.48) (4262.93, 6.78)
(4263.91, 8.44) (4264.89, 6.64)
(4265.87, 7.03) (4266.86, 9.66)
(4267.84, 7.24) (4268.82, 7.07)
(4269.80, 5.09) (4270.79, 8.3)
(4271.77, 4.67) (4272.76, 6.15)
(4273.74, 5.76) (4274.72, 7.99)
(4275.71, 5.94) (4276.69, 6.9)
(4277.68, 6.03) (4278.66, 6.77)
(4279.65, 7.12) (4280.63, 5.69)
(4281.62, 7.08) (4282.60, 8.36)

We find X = -0.98 AA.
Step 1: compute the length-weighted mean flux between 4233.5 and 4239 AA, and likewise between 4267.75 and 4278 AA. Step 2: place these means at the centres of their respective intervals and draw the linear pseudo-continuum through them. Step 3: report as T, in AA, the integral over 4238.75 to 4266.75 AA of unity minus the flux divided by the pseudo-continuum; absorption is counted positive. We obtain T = -2.4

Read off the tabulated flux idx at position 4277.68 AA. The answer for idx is 6.03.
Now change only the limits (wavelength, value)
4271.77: 4.67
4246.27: 7.02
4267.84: 7.24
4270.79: 8.3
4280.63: 5.69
